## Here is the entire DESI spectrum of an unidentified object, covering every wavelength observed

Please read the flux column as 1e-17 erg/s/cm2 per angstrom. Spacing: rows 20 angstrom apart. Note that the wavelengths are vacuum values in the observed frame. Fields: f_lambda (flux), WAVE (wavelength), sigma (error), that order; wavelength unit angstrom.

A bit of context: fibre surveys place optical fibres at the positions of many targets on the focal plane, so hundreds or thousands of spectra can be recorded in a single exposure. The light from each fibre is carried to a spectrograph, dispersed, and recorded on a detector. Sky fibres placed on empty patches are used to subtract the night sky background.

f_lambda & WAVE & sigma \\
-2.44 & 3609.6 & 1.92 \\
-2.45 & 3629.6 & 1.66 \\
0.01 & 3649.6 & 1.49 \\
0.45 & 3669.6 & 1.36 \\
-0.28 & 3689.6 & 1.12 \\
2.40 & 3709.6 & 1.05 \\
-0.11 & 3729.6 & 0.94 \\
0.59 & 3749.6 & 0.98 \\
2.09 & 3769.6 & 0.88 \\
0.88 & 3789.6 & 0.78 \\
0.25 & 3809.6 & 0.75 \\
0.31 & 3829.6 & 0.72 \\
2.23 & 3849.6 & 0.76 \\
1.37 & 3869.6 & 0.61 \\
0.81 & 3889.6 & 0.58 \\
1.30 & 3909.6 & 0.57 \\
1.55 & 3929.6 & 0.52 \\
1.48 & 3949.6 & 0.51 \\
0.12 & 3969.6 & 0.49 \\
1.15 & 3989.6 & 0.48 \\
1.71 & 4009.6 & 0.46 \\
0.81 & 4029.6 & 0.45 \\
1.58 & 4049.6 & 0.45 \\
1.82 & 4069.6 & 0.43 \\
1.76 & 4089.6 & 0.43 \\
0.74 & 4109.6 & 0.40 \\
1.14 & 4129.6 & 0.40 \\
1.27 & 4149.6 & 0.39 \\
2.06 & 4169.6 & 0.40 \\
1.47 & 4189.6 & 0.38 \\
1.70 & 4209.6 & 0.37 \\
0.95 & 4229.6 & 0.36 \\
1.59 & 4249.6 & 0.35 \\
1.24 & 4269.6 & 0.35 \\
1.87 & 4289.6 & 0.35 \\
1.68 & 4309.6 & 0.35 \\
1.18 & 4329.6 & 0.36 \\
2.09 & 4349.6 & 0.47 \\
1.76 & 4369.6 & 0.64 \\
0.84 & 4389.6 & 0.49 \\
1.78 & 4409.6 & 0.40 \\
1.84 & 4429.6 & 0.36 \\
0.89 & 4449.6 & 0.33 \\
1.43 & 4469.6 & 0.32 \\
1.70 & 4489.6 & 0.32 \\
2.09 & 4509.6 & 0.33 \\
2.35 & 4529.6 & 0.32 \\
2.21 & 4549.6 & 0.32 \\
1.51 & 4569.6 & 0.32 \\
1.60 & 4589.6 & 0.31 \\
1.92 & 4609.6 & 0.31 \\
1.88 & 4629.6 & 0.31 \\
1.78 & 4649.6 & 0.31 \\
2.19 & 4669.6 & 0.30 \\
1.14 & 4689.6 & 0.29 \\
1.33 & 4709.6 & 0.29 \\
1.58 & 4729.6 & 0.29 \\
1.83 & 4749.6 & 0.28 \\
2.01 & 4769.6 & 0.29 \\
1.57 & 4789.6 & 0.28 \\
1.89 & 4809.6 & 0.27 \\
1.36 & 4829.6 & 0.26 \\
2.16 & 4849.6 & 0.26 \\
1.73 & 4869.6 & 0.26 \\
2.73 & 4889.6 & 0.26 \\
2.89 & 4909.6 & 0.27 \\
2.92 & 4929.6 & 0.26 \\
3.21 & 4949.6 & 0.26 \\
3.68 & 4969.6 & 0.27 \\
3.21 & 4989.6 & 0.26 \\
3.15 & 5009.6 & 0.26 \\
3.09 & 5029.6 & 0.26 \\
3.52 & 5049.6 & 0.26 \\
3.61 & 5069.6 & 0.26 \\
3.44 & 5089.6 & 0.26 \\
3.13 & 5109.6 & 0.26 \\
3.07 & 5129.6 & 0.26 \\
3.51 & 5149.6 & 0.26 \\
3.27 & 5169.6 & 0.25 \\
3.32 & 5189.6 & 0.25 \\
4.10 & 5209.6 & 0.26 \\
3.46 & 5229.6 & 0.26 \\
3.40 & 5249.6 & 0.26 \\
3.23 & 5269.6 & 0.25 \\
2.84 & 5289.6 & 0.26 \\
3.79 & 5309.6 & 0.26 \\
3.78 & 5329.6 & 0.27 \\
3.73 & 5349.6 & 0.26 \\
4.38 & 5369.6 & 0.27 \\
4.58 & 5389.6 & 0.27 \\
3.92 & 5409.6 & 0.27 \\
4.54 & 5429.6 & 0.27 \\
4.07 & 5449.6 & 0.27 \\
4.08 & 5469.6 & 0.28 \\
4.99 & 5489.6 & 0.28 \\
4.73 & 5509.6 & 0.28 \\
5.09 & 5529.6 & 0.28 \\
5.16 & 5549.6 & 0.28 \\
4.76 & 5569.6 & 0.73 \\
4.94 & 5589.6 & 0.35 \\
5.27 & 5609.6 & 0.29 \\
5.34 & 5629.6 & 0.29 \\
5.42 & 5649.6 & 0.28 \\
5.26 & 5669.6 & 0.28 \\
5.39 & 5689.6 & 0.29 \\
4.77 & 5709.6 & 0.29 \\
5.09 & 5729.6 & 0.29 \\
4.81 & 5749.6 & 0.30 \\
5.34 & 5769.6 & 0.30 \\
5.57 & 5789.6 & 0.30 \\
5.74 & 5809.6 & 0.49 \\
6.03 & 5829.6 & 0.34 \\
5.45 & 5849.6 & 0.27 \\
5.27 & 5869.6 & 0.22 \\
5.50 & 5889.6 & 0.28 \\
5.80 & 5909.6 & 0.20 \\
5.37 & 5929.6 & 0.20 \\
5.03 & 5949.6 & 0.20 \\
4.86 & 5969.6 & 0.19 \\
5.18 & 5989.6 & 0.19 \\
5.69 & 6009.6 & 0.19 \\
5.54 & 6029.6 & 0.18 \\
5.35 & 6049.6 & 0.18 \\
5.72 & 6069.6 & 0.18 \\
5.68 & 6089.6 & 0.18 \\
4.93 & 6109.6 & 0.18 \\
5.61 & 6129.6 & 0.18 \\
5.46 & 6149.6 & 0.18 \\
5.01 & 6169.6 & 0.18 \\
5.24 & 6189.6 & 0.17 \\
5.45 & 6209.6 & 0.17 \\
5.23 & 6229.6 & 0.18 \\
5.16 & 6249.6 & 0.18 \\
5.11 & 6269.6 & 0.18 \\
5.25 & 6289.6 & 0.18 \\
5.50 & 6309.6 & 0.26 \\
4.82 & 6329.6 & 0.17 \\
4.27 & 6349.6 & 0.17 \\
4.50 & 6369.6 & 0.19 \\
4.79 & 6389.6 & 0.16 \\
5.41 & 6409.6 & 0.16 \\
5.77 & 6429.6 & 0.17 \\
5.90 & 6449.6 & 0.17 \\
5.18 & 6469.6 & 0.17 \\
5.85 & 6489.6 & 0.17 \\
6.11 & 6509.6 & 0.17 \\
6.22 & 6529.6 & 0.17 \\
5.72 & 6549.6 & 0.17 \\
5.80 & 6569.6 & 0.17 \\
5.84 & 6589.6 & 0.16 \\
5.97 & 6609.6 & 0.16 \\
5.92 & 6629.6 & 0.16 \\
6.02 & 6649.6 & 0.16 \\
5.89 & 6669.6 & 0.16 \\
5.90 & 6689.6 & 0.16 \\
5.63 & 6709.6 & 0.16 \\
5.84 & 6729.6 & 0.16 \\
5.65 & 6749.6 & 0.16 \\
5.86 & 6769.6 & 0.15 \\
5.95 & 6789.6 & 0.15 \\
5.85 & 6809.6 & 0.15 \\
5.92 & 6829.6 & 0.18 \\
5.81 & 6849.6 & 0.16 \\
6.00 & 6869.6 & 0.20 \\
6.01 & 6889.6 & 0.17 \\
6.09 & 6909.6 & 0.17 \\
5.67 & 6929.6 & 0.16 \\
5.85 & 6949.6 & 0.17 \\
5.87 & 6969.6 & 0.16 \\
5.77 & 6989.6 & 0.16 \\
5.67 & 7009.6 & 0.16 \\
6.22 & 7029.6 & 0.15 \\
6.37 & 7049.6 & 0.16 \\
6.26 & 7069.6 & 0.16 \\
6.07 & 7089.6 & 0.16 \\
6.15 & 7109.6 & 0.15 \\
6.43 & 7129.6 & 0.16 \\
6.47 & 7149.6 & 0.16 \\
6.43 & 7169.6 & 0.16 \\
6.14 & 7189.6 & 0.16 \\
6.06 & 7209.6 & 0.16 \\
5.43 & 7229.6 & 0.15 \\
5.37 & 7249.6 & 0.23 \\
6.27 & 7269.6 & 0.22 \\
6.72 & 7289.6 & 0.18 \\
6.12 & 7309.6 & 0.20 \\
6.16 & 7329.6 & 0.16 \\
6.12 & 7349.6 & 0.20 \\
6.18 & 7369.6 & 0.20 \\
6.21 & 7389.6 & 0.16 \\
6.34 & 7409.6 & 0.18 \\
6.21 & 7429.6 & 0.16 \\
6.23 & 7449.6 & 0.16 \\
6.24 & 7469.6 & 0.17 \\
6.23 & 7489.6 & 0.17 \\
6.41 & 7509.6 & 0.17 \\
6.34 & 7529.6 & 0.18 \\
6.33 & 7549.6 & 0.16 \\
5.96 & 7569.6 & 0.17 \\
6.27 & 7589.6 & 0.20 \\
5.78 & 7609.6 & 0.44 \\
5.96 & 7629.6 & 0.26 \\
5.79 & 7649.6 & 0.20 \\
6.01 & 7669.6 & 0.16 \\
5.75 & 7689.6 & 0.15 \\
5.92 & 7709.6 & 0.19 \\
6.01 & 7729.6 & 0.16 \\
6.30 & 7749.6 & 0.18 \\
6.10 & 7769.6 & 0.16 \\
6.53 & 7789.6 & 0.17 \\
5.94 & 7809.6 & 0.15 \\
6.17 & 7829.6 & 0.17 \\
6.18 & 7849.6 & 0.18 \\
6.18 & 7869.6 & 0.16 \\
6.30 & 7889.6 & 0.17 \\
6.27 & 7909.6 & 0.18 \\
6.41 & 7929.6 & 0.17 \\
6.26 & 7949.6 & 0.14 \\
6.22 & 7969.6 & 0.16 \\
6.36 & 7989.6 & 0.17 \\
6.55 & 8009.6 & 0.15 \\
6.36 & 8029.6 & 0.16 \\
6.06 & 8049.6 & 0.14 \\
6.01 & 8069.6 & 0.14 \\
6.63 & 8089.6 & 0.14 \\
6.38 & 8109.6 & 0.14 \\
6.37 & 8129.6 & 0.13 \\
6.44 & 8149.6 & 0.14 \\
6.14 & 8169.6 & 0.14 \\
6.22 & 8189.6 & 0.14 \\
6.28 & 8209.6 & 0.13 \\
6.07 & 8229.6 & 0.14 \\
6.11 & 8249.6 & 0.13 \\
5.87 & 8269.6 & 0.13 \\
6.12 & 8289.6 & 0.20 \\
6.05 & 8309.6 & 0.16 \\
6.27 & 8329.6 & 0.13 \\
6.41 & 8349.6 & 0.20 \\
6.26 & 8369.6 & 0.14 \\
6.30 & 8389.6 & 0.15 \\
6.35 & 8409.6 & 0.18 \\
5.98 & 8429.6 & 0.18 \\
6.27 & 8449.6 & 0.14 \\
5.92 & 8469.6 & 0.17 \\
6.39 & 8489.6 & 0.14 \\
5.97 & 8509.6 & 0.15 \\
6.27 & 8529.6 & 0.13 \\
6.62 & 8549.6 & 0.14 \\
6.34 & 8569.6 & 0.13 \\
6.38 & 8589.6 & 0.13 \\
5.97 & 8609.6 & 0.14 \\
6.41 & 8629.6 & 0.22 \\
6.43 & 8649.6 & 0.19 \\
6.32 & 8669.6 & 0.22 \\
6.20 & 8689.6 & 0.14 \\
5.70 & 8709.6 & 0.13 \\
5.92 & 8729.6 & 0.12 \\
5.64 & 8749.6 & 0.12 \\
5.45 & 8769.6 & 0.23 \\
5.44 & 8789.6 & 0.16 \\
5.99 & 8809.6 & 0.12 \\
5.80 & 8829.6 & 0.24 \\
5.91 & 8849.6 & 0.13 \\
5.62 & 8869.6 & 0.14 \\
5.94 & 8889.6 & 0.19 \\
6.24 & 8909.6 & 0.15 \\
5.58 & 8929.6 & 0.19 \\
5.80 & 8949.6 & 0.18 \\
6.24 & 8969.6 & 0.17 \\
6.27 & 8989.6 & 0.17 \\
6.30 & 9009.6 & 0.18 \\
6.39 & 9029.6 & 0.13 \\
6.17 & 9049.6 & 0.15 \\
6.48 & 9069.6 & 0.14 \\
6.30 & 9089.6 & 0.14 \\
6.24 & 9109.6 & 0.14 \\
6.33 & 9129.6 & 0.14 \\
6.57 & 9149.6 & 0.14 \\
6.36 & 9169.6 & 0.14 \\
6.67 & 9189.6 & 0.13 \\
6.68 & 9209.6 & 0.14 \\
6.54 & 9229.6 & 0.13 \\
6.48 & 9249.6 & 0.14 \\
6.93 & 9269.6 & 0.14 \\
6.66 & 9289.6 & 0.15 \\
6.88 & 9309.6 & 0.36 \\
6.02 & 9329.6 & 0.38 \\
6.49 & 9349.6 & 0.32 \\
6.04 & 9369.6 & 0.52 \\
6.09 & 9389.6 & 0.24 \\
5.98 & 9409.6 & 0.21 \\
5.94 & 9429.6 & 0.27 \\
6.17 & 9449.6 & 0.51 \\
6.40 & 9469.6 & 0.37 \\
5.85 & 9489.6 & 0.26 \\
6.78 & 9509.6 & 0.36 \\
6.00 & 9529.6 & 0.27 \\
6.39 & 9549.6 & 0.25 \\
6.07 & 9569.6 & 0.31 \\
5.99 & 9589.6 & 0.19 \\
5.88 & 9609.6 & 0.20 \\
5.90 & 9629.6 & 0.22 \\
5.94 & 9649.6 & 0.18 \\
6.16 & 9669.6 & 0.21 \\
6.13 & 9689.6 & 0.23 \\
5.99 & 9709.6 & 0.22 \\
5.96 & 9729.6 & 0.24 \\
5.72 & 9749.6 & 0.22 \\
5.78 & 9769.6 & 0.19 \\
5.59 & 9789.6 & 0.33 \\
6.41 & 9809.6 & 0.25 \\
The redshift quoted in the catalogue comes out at 0.228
